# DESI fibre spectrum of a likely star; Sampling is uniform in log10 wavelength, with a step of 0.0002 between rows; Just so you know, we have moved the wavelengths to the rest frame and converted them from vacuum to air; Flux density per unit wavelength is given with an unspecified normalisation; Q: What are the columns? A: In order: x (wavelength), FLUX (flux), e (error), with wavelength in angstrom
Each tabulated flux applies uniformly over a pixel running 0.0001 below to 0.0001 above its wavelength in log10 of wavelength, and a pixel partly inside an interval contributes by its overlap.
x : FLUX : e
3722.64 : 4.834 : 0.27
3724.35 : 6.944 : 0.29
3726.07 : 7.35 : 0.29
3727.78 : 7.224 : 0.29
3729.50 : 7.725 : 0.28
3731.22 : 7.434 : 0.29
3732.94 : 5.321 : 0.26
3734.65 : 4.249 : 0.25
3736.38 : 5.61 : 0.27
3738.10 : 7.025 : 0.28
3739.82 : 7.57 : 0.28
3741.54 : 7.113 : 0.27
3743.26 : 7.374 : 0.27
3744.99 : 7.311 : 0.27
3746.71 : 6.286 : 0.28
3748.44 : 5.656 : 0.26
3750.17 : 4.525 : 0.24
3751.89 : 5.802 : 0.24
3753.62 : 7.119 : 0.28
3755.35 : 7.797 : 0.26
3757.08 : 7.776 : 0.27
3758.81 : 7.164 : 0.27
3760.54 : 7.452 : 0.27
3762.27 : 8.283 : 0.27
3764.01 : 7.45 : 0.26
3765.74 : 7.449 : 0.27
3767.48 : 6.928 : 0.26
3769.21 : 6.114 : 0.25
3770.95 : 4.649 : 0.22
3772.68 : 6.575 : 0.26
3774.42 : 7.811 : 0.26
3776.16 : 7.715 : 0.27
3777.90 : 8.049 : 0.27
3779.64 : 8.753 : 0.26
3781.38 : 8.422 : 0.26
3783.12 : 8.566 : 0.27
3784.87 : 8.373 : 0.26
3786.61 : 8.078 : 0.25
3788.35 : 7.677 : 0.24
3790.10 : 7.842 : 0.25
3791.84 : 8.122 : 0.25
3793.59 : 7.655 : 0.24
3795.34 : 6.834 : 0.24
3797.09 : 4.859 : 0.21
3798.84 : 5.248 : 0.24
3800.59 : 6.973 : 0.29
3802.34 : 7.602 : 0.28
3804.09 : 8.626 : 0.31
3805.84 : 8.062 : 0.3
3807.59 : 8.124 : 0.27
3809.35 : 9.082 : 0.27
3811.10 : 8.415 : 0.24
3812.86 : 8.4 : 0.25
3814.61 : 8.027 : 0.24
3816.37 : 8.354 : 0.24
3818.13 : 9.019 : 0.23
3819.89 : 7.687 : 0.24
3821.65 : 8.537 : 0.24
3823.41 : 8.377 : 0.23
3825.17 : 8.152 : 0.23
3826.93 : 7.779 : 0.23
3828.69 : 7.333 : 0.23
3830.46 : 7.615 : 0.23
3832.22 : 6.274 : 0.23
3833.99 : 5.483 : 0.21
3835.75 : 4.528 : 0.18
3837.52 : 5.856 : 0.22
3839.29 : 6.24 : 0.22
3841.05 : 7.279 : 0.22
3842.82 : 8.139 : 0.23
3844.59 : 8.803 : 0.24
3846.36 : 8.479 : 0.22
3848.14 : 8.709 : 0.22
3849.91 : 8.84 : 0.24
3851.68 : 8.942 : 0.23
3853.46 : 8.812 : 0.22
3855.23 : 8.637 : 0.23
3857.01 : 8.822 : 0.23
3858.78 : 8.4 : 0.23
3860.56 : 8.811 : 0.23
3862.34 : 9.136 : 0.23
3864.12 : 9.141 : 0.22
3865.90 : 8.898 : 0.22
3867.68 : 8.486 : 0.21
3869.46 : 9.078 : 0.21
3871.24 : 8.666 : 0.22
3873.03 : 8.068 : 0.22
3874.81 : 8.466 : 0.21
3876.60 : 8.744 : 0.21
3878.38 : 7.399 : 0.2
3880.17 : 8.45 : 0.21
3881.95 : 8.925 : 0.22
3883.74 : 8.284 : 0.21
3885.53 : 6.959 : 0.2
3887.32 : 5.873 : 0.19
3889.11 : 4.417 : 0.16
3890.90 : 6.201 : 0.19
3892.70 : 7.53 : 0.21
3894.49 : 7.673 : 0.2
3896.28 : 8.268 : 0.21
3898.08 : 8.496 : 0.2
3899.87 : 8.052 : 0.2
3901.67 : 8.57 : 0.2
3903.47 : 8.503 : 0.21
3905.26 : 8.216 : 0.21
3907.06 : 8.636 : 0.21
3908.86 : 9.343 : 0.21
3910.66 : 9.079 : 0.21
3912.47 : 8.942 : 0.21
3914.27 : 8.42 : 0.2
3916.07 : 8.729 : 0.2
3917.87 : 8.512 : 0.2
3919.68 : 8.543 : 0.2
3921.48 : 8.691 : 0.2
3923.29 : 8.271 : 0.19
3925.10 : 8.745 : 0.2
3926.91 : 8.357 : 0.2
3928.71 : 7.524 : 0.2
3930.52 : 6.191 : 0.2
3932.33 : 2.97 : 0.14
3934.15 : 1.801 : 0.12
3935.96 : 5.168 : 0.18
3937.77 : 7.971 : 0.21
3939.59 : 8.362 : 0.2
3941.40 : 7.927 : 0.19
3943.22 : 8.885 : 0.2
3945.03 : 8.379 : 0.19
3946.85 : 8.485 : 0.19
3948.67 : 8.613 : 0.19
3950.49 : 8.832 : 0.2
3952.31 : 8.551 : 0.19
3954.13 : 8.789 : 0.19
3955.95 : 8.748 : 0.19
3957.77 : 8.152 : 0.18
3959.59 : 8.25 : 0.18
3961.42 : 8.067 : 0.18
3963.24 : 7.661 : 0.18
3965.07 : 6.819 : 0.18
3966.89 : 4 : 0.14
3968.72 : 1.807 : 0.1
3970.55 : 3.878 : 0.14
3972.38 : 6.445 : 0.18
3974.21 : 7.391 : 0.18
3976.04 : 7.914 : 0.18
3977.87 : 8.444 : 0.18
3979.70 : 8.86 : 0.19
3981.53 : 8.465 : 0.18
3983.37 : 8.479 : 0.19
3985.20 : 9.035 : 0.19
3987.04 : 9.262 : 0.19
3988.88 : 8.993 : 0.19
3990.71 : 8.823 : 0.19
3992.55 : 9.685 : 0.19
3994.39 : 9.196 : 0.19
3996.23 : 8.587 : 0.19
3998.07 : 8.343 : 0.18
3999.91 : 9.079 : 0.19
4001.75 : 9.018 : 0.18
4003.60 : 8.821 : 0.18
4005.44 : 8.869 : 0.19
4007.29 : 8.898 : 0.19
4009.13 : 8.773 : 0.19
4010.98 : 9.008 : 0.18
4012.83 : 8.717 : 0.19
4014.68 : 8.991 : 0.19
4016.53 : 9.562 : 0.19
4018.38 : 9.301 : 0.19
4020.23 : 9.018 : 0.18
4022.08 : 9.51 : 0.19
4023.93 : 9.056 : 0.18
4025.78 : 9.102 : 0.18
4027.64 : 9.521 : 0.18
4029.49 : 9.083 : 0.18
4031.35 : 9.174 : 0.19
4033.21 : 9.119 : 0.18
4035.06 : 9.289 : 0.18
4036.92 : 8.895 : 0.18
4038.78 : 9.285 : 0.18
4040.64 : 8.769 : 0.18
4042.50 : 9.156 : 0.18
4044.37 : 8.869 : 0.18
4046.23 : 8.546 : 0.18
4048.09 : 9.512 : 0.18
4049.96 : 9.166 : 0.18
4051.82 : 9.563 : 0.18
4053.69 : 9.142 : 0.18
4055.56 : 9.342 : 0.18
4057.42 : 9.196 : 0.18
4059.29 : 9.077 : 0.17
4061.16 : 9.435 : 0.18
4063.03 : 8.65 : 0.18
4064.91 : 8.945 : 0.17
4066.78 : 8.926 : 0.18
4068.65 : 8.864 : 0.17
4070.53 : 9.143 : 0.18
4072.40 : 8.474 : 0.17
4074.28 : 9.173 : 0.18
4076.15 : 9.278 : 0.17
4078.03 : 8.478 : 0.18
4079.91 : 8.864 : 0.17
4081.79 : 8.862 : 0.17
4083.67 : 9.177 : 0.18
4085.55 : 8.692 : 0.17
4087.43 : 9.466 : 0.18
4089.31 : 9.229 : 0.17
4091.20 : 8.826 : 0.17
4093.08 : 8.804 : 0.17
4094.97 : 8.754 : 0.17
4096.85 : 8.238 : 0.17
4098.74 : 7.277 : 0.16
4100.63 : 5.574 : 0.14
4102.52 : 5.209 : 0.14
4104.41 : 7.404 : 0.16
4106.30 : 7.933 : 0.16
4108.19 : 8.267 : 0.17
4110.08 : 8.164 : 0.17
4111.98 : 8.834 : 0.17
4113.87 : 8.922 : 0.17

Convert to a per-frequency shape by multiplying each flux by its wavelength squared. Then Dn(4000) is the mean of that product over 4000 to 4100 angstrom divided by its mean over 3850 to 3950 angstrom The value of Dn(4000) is 1.21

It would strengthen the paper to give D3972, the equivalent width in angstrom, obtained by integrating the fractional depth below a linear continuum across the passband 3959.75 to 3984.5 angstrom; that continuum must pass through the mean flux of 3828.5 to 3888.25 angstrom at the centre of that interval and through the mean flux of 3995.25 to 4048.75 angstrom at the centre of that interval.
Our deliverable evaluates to 5.3 angstrom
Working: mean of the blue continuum 7.97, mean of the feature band 6.85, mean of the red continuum 9.03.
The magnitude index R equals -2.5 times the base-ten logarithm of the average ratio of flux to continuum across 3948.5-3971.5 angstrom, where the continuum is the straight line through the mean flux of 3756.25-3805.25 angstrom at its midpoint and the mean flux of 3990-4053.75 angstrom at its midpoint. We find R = 0.22 mag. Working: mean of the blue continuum 7.4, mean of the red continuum 9.07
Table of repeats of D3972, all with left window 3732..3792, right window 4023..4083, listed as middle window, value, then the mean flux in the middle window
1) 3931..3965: 3.47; 7.5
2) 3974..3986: 0.20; 8.43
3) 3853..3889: -2.28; 8.31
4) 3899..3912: -0.94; 8.64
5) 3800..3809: -0.74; 7.98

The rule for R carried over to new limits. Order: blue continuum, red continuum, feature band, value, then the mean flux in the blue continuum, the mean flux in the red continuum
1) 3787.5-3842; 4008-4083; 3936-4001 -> 0.08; 7.42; 9.07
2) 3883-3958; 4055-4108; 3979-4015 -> -0.10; 7.77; 8.53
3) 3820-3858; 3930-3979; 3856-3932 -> -0.11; 7.7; 7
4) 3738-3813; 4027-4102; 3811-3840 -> 0.03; 7.33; 8.87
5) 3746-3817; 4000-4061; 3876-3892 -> 0.12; 7.38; 9.11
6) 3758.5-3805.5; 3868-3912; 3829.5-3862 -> 0.00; 7.39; 8.01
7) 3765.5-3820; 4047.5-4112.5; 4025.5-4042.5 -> -0.08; 7.63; 8.62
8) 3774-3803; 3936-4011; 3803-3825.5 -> -0.10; 7.56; 8.07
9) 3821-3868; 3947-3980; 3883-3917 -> -0.04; 7.94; 7.29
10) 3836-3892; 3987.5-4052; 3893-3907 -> 0.00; 8.02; 9.06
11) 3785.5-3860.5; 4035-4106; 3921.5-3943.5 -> 0.19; 7.75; 8.71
